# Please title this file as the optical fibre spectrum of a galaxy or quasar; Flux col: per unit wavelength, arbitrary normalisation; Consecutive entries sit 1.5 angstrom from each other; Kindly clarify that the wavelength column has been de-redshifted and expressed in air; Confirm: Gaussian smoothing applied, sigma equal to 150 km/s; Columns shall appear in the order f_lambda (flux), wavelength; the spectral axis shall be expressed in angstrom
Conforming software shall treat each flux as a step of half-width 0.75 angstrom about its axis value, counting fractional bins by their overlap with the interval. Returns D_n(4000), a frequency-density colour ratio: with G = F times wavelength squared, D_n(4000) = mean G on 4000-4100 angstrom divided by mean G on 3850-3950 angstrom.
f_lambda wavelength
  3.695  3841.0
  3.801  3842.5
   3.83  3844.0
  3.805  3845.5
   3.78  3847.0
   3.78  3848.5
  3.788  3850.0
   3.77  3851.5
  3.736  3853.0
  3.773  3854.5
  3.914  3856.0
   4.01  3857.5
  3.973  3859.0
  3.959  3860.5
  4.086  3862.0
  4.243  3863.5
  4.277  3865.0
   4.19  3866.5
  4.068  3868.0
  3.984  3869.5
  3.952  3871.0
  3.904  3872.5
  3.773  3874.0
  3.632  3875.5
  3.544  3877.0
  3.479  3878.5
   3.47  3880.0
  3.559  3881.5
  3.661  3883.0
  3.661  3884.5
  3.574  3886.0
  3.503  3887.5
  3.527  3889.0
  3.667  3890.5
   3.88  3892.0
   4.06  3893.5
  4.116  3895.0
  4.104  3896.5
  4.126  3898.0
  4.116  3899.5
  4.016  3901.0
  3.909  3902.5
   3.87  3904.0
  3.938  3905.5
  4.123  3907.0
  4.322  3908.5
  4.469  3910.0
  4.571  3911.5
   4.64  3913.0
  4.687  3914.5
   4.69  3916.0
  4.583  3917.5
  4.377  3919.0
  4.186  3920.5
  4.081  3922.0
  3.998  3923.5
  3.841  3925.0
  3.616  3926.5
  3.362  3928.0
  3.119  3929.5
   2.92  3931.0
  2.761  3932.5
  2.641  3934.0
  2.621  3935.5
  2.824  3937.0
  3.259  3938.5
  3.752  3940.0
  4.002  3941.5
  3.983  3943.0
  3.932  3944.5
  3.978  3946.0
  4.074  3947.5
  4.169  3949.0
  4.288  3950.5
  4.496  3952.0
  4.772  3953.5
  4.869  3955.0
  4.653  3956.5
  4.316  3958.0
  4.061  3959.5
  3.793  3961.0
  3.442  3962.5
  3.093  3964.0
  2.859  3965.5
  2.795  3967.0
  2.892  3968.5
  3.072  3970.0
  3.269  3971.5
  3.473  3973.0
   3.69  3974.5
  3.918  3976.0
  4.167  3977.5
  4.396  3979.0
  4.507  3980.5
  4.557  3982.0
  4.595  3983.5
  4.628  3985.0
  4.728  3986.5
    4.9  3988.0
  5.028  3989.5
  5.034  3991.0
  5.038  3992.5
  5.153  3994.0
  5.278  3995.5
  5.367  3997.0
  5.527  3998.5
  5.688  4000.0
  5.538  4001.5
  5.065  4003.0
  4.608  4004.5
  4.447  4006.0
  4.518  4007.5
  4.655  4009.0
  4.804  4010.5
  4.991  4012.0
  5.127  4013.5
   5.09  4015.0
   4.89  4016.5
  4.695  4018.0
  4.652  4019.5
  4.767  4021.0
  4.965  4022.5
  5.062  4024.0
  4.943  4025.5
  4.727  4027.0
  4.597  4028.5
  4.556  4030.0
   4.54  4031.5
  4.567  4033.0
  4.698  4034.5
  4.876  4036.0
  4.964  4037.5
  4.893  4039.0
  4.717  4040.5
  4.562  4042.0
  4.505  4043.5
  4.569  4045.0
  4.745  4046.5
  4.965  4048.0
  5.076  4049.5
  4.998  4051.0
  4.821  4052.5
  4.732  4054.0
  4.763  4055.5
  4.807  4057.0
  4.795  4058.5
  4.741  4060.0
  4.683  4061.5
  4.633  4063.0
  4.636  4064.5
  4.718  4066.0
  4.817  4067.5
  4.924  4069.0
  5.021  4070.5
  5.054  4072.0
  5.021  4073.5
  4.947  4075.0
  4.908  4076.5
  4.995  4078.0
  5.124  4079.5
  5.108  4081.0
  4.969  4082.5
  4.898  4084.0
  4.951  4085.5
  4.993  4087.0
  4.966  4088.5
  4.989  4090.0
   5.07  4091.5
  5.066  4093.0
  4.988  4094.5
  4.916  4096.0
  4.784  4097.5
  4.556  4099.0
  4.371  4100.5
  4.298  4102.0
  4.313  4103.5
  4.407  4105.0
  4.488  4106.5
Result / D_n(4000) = 1.36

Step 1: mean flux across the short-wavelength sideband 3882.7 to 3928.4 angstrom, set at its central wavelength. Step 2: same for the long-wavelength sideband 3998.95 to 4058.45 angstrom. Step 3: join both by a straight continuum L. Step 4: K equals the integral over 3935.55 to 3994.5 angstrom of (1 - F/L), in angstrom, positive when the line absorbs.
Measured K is 5.2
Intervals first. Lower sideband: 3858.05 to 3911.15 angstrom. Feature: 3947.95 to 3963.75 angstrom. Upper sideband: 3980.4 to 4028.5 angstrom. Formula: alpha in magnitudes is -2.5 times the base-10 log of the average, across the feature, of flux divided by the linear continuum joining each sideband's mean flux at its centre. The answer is 0.07 mag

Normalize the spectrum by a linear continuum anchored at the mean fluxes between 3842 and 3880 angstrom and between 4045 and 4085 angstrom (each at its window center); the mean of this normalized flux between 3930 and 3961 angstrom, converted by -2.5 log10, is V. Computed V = 0.13 mag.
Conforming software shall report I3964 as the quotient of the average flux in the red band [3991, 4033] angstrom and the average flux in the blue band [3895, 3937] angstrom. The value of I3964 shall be 1.27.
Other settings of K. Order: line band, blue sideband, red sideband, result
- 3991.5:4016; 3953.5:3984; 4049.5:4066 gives -5.0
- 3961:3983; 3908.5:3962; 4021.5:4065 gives 3.3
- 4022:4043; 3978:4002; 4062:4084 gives 0.8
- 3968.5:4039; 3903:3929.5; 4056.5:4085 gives -1.7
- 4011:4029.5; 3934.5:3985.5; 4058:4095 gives -2.0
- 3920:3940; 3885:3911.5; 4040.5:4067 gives 3.9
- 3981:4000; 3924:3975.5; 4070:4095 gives -4.5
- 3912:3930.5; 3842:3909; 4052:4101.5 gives 0.0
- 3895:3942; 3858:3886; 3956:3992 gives 0.7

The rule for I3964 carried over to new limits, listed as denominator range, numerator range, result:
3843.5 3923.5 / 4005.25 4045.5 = 1.20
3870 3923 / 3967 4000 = 1.11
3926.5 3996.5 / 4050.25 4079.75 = 1.23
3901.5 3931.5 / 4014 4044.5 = 1.17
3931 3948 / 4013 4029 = 1.43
